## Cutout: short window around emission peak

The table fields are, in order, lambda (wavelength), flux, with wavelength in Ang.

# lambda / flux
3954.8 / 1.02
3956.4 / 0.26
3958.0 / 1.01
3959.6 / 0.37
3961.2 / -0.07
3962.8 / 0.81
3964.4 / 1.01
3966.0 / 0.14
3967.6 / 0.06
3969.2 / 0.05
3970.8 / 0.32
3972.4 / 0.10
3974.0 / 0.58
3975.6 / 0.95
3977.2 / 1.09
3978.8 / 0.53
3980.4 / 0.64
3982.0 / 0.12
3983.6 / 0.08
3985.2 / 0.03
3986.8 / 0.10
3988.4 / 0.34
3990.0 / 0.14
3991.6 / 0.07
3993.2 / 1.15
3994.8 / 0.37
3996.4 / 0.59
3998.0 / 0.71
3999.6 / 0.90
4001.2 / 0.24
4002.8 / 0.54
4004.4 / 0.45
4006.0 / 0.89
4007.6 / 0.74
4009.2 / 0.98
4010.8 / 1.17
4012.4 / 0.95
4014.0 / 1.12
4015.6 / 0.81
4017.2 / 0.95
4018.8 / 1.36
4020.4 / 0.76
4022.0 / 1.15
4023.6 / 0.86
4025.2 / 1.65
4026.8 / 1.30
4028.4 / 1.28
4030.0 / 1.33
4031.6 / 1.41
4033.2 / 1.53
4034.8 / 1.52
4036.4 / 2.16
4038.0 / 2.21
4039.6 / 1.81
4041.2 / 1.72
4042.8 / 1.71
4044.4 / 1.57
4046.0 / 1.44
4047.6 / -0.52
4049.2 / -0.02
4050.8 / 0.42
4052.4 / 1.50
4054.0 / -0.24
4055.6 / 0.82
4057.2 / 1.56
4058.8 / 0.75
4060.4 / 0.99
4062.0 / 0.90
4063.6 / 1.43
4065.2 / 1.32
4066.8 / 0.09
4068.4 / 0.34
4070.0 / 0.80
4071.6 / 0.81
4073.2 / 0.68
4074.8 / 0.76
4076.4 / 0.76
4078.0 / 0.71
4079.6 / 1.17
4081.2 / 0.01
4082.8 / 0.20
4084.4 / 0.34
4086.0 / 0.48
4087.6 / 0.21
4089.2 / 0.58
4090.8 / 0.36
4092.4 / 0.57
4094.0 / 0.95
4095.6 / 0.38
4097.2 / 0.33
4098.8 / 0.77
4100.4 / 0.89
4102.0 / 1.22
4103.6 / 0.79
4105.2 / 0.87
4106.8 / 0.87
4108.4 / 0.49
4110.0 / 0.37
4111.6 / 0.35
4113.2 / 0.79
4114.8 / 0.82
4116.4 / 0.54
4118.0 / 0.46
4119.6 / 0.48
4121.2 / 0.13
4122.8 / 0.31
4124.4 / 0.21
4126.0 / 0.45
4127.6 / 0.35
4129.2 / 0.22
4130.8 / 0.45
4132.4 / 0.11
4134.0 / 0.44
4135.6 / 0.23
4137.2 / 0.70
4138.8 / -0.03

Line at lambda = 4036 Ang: C IV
